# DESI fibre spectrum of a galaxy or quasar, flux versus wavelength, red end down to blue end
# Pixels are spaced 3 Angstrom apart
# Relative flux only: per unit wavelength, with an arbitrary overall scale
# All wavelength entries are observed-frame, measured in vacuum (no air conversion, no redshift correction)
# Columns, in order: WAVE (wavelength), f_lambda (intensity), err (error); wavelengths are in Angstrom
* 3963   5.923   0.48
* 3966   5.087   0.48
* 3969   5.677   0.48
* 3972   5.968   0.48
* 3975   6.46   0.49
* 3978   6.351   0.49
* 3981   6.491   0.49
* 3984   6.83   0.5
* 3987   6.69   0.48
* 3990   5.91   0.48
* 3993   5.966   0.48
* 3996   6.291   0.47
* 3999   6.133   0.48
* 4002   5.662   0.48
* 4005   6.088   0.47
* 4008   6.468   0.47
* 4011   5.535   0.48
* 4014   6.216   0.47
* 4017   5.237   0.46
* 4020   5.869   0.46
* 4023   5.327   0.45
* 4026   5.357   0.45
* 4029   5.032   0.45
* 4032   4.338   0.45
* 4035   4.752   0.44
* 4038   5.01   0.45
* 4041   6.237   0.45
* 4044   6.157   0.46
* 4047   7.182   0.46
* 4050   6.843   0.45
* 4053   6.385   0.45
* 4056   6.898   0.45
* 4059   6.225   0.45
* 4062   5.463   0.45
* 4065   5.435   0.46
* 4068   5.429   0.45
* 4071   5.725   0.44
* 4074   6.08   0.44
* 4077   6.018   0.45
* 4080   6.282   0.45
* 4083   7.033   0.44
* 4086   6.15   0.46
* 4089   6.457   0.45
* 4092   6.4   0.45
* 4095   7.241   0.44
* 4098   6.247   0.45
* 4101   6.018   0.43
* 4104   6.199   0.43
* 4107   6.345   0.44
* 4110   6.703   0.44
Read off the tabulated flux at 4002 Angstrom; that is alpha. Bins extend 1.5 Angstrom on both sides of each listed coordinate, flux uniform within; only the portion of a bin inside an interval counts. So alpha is 5.662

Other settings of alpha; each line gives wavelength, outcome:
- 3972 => 5.968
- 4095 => 7.241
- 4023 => 5.327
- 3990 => 5.91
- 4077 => 6.018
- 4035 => 4.752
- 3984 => 6.83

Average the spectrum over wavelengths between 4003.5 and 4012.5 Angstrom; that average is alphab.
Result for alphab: 6.03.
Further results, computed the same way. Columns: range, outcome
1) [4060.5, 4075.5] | 5.63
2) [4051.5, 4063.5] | 6.24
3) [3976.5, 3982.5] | 6.42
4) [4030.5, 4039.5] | 4.7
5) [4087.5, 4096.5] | 6.7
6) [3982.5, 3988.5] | 6.76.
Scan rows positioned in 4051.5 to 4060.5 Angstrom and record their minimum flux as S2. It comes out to 6.225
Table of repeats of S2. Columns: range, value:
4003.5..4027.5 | 5.237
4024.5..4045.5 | 4.338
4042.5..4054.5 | 6.157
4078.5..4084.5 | 6.282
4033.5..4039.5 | 4.752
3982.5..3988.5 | 6.69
